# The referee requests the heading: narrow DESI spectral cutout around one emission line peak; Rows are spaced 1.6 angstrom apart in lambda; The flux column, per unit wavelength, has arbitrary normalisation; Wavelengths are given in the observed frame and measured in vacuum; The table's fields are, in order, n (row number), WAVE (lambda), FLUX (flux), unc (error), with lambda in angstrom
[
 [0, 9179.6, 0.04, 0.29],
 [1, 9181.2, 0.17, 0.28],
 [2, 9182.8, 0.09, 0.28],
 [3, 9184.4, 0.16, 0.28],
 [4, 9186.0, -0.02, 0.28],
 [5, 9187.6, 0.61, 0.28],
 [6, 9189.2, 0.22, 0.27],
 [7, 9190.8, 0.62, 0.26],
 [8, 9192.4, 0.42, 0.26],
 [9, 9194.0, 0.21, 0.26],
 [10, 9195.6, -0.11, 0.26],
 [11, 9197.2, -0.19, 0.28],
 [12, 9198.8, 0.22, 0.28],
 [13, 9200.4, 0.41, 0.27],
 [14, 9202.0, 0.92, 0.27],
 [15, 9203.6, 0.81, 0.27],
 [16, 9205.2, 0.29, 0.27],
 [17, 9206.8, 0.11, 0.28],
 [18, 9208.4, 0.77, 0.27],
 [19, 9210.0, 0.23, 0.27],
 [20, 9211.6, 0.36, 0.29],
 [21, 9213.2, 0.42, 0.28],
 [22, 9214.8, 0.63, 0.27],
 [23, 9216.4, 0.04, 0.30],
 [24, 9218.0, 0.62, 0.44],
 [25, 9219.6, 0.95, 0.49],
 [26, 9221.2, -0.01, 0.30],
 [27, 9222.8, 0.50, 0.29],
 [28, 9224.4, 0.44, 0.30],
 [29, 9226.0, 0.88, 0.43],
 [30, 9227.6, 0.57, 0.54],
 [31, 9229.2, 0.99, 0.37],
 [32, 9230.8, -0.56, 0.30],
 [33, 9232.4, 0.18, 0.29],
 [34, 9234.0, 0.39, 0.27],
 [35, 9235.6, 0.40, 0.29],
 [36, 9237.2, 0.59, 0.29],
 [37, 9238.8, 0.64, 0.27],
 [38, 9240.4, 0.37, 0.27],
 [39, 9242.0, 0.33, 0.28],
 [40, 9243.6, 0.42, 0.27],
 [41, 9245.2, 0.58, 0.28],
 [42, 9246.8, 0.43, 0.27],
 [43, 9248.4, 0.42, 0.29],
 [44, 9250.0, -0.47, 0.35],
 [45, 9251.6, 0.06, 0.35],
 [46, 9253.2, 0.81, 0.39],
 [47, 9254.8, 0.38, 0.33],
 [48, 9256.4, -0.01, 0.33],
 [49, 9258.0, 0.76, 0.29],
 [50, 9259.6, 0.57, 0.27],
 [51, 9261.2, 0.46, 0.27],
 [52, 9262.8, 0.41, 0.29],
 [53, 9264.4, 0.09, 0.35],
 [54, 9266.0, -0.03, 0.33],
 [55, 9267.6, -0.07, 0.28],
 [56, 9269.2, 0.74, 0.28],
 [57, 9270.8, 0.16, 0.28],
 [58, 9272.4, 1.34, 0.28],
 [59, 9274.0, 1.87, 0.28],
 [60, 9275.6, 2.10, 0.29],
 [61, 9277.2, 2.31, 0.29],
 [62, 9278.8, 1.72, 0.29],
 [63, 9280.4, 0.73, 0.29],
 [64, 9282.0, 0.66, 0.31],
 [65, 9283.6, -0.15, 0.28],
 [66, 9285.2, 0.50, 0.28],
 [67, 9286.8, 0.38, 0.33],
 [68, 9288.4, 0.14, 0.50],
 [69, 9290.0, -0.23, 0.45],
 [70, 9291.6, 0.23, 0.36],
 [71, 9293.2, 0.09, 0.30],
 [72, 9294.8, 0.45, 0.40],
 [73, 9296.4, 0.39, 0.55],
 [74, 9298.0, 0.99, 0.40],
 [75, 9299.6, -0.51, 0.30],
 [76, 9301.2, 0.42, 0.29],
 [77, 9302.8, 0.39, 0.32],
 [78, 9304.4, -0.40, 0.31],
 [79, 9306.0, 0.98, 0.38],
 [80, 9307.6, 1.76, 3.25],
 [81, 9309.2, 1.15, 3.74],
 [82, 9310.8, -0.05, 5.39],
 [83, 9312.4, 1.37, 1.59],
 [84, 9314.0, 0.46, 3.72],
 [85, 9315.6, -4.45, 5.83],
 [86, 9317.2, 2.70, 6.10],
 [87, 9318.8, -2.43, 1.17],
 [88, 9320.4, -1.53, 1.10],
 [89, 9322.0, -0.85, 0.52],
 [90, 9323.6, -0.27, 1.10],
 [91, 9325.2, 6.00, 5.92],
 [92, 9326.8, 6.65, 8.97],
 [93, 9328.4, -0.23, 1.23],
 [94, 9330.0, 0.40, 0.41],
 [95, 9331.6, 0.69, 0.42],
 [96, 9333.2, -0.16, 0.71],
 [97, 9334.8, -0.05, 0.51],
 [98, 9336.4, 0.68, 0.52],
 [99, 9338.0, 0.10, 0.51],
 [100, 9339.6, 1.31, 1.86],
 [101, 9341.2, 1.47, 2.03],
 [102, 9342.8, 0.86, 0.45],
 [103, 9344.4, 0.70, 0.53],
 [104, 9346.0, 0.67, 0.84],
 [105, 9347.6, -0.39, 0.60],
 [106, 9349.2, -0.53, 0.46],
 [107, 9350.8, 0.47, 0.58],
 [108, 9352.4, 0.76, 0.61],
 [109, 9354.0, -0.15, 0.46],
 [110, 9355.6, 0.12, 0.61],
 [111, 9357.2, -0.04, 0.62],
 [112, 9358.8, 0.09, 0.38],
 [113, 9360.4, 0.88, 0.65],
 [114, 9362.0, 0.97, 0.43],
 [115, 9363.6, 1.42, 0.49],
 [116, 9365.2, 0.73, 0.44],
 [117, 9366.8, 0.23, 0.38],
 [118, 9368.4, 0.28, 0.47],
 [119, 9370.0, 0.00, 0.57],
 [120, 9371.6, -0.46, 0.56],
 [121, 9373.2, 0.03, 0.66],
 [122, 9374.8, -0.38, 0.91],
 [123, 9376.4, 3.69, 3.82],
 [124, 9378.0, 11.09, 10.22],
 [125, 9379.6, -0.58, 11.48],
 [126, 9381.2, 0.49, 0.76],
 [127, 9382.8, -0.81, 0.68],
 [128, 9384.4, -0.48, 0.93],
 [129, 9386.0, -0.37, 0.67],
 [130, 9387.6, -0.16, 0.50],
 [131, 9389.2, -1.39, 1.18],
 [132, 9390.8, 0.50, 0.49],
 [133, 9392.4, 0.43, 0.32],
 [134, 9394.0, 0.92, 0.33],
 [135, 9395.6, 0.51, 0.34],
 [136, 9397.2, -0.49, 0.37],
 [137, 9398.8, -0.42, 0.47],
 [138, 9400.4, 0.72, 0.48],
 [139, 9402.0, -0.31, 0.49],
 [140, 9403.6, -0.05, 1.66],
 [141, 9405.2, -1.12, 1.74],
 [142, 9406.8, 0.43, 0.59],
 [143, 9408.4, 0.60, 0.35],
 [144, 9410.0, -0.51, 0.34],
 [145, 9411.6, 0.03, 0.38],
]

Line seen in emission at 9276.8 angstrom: H-beta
